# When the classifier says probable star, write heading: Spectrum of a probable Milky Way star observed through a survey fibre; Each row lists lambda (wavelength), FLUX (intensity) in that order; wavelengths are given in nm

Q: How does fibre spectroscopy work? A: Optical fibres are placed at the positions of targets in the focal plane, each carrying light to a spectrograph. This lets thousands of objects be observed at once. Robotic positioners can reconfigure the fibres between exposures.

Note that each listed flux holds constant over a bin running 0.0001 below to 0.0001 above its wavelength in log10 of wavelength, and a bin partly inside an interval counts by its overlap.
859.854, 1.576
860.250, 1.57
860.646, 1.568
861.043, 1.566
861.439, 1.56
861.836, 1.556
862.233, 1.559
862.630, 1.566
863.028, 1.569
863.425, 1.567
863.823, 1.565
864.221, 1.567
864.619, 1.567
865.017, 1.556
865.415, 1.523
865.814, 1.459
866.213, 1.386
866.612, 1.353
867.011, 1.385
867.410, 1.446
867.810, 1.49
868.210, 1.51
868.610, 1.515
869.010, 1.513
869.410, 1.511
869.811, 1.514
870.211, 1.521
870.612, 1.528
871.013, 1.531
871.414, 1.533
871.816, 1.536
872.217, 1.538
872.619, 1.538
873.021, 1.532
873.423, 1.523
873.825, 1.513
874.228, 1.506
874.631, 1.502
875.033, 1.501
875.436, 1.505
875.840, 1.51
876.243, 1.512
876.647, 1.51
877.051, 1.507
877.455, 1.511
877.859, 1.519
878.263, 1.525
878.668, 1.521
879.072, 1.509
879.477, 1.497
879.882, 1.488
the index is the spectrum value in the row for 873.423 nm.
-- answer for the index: 1.523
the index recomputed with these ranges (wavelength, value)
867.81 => 1.49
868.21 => 1.51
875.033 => 1.501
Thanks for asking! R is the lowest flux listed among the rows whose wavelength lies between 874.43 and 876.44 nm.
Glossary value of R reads 1.501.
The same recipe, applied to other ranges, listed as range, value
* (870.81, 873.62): 1.523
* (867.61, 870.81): 1.49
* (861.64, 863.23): 1.556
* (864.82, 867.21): 1.353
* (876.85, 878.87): 1.507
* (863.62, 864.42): 1.565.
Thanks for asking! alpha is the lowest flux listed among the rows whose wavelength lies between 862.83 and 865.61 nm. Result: 1.523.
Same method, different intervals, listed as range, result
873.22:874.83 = 1.502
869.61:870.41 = 1.514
